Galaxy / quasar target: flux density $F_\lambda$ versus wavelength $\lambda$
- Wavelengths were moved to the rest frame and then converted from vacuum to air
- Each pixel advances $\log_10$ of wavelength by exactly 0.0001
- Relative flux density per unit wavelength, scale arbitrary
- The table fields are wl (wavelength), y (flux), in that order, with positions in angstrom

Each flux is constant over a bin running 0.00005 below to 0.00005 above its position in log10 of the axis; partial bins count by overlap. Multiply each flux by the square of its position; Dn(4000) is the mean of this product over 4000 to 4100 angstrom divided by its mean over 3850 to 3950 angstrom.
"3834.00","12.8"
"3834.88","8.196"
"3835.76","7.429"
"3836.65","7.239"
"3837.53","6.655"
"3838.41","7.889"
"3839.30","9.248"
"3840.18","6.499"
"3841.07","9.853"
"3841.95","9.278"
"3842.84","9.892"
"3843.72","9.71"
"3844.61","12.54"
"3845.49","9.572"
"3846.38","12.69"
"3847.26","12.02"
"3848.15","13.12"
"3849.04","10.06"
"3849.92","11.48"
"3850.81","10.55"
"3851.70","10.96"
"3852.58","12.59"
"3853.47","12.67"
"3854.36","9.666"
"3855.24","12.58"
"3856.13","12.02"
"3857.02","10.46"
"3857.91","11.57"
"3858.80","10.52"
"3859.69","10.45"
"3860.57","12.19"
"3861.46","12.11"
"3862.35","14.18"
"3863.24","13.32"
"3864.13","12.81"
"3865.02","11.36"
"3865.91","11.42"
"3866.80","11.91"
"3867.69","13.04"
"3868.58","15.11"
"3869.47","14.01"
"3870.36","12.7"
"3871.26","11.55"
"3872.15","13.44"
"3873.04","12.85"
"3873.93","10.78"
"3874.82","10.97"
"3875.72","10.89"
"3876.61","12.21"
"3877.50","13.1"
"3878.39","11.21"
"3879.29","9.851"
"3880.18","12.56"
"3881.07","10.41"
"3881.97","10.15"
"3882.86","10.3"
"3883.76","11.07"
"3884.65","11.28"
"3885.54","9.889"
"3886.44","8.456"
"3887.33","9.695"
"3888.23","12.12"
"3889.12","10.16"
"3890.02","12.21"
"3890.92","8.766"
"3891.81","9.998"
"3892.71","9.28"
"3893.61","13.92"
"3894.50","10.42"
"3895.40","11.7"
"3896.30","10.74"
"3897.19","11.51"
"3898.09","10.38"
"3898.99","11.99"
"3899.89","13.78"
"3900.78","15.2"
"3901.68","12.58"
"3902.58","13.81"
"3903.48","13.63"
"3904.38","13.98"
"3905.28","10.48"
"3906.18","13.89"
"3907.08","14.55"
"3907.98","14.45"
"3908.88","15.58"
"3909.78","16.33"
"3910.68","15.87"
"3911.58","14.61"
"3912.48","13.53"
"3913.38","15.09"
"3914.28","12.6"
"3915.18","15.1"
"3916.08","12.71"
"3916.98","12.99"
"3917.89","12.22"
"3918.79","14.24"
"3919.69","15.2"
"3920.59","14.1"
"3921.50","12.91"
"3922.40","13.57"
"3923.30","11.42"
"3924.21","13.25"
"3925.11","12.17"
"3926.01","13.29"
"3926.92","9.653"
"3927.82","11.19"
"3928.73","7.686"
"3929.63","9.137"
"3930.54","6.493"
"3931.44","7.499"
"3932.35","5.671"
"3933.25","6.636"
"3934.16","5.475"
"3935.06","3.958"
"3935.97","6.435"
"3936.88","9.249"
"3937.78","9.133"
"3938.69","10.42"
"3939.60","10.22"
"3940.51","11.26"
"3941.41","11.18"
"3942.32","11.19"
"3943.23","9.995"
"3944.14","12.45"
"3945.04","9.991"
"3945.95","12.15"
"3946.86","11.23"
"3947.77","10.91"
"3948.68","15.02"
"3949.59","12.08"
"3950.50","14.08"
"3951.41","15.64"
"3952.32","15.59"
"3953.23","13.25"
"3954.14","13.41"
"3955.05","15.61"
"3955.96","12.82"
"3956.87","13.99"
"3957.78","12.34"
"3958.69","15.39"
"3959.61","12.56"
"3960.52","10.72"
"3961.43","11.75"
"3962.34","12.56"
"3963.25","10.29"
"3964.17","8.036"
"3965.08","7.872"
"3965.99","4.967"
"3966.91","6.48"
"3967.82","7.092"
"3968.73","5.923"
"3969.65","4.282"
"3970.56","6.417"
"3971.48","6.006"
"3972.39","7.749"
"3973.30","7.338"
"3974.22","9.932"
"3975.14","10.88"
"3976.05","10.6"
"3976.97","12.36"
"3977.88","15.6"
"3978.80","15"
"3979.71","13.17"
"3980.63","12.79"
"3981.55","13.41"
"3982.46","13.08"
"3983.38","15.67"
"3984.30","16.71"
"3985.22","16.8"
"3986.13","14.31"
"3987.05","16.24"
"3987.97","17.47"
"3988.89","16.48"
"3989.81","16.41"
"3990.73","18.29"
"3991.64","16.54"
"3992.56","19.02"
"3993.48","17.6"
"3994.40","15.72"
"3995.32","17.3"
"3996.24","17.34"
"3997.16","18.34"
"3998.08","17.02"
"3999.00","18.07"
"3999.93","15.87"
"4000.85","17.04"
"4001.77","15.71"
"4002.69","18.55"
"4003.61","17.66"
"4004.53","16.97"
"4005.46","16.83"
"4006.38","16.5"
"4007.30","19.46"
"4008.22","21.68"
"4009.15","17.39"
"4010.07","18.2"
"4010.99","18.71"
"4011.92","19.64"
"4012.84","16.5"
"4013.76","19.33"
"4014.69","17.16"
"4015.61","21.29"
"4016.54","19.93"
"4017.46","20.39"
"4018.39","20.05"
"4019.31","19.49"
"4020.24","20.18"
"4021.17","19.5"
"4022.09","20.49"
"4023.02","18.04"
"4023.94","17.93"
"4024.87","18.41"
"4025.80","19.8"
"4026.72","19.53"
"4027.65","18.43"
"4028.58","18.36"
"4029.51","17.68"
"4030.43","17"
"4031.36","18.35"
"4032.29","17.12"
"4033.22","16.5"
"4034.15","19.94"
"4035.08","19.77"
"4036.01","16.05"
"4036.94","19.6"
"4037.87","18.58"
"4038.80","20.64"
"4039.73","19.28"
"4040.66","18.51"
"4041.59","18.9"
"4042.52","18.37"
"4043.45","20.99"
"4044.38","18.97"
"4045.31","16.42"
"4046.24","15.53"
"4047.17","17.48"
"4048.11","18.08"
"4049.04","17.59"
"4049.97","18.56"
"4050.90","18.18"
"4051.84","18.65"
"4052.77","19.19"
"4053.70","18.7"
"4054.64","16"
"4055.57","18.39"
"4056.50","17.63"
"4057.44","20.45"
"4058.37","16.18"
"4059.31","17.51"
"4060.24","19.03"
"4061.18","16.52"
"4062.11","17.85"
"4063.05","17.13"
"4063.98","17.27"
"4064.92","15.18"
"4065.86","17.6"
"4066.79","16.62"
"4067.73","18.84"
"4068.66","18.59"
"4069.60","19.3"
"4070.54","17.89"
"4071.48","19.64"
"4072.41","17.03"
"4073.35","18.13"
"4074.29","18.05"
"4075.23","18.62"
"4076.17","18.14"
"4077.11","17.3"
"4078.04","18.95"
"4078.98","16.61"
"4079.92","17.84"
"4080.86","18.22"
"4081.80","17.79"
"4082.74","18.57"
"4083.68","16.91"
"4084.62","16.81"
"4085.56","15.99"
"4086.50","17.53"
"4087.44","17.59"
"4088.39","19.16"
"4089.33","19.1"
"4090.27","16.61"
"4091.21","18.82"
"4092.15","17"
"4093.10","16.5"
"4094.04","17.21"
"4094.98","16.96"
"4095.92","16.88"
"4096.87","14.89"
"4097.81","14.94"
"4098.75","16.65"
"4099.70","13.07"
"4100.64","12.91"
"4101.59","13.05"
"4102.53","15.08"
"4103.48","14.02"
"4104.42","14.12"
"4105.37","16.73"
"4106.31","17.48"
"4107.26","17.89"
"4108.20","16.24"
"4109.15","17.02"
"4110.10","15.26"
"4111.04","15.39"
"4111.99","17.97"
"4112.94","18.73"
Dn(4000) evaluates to 1.67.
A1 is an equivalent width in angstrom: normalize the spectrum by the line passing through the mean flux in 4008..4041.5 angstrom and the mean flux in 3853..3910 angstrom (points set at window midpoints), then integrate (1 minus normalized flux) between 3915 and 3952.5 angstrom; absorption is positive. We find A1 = 8.9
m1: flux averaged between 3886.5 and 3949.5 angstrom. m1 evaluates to 11.6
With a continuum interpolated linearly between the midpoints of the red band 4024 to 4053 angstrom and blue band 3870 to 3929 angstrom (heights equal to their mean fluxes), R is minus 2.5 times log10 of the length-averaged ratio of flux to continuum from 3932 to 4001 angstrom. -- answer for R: 0.24 mag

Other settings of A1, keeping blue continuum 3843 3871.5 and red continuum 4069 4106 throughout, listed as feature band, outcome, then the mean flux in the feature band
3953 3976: 7.0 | 9.88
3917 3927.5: 0.3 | 12.9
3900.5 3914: -1.3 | 14.2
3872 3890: 2.0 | 11.1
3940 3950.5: 1.6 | 11.7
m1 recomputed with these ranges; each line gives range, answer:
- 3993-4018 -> 18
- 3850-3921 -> 12.3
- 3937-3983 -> 11.1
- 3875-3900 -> 11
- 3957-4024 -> 14.9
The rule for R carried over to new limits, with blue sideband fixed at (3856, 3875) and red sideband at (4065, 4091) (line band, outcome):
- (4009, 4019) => -0.176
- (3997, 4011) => -0.116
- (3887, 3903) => 0.128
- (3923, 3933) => 0.391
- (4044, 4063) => -0.037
